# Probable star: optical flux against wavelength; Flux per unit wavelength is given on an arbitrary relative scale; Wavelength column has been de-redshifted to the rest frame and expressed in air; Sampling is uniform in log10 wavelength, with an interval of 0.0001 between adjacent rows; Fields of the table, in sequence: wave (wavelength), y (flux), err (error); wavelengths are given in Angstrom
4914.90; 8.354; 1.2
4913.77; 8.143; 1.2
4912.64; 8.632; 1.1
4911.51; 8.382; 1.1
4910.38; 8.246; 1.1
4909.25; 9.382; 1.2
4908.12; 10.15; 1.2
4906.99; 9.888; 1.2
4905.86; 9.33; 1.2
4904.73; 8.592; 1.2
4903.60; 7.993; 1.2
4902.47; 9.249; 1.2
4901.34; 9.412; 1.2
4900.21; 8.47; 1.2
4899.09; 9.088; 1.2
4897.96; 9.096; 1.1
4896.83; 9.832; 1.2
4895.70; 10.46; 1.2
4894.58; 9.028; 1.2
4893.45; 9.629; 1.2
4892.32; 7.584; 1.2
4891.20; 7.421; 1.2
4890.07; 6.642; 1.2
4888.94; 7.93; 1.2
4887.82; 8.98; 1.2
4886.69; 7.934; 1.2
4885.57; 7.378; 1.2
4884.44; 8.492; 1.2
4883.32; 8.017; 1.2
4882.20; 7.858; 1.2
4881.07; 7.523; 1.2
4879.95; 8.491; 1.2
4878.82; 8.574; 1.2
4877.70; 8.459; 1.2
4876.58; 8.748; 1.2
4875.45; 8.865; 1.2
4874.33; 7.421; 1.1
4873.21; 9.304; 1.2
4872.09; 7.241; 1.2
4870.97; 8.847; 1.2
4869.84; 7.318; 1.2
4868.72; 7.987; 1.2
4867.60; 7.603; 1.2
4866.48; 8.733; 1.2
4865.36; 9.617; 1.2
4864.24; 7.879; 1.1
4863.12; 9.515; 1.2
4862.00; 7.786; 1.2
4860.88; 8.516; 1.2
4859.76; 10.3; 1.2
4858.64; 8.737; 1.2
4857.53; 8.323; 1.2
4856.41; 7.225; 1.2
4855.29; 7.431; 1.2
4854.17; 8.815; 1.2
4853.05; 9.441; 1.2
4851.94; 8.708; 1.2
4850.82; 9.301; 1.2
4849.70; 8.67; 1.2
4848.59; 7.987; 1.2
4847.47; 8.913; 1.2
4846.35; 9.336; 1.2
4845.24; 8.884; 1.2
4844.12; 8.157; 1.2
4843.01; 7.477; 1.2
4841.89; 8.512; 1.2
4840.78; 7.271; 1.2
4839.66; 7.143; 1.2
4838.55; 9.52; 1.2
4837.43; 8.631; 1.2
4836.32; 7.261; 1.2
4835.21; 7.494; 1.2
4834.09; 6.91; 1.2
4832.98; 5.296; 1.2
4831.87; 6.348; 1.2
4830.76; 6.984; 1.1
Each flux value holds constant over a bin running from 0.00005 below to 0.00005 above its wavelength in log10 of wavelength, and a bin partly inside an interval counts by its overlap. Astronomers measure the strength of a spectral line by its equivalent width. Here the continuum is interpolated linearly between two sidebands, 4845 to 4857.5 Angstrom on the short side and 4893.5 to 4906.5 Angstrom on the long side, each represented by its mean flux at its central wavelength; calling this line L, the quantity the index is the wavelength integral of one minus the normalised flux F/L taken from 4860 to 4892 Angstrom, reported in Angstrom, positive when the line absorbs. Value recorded 2.4 Angstrom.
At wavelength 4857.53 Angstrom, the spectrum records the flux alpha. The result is 8.323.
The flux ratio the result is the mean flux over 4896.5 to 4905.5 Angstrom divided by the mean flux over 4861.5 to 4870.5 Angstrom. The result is 1.08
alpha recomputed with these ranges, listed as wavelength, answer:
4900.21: 8.47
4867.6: 7.603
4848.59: 7.987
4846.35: 9.336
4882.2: 7.858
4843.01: 7.477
